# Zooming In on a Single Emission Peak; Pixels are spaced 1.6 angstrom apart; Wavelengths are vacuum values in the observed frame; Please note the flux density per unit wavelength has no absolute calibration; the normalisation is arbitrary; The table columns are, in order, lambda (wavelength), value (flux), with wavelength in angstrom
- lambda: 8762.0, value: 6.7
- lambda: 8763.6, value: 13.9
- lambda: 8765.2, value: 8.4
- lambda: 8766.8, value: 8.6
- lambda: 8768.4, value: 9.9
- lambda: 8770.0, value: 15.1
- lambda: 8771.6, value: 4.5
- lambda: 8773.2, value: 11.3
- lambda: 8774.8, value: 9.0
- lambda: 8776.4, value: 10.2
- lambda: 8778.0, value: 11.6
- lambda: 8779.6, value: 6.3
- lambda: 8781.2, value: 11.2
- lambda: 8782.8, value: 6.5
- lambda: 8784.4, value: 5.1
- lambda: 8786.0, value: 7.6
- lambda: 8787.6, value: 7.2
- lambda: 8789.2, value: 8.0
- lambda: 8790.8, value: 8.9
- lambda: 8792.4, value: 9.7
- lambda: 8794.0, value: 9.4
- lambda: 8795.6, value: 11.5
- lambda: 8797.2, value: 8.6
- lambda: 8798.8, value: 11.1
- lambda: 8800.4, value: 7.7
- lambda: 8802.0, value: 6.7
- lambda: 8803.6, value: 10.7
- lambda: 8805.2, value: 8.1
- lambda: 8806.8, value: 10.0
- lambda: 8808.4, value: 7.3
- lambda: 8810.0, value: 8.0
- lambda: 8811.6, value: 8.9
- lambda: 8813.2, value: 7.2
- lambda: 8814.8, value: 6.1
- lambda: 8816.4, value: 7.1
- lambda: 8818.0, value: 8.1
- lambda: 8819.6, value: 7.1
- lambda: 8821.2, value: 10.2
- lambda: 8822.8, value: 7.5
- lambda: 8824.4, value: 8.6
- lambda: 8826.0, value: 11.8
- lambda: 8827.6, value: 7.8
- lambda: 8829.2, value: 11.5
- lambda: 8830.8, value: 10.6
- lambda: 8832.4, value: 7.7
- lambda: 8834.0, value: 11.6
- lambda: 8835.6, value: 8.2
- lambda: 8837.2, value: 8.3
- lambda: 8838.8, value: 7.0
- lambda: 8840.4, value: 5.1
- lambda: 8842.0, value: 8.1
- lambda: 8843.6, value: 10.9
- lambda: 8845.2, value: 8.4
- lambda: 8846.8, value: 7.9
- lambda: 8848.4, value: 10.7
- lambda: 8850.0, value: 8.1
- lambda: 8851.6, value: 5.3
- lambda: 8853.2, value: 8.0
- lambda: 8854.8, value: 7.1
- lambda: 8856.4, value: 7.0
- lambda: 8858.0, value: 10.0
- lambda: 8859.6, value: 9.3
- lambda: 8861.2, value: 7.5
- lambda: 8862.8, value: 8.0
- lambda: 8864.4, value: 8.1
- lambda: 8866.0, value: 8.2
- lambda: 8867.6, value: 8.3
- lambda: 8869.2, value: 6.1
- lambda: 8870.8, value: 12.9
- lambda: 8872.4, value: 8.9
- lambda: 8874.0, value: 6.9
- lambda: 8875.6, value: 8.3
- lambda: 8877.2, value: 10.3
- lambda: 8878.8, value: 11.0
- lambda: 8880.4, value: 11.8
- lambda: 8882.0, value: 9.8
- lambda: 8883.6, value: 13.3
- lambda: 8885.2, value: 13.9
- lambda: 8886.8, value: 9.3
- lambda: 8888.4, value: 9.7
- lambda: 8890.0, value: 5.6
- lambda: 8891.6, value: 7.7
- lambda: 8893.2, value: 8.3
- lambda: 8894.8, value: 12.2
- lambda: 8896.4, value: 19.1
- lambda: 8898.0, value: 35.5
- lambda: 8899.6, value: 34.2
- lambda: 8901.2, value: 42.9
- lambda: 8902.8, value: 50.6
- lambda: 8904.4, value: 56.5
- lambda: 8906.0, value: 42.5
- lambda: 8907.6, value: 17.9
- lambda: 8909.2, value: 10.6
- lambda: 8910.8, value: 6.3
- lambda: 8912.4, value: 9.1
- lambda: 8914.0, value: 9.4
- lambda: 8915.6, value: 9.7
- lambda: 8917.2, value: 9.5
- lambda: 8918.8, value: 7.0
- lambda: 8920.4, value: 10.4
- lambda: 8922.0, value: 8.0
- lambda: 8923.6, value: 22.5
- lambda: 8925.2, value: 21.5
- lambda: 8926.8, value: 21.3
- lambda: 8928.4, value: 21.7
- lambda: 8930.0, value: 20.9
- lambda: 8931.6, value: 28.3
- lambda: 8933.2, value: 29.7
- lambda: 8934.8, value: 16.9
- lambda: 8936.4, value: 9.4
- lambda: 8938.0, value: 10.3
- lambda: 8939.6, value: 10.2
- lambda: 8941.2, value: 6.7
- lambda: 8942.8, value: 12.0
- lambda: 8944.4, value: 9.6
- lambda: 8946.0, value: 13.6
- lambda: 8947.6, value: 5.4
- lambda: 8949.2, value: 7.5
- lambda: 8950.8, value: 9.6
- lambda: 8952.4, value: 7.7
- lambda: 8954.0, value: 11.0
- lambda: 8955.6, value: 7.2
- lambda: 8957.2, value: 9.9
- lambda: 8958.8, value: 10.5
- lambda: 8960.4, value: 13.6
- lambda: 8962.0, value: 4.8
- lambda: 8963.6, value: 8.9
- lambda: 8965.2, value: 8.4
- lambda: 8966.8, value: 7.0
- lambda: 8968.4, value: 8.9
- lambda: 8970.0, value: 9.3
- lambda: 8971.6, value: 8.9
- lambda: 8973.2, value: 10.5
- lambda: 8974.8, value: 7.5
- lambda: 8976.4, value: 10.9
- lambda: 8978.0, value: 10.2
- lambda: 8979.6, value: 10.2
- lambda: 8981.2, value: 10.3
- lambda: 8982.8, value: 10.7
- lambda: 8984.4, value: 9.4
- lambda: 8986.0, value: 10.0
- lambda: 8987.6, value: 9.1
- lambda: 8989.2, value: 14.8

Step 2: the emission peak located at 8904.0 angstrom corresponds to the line H-alpha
